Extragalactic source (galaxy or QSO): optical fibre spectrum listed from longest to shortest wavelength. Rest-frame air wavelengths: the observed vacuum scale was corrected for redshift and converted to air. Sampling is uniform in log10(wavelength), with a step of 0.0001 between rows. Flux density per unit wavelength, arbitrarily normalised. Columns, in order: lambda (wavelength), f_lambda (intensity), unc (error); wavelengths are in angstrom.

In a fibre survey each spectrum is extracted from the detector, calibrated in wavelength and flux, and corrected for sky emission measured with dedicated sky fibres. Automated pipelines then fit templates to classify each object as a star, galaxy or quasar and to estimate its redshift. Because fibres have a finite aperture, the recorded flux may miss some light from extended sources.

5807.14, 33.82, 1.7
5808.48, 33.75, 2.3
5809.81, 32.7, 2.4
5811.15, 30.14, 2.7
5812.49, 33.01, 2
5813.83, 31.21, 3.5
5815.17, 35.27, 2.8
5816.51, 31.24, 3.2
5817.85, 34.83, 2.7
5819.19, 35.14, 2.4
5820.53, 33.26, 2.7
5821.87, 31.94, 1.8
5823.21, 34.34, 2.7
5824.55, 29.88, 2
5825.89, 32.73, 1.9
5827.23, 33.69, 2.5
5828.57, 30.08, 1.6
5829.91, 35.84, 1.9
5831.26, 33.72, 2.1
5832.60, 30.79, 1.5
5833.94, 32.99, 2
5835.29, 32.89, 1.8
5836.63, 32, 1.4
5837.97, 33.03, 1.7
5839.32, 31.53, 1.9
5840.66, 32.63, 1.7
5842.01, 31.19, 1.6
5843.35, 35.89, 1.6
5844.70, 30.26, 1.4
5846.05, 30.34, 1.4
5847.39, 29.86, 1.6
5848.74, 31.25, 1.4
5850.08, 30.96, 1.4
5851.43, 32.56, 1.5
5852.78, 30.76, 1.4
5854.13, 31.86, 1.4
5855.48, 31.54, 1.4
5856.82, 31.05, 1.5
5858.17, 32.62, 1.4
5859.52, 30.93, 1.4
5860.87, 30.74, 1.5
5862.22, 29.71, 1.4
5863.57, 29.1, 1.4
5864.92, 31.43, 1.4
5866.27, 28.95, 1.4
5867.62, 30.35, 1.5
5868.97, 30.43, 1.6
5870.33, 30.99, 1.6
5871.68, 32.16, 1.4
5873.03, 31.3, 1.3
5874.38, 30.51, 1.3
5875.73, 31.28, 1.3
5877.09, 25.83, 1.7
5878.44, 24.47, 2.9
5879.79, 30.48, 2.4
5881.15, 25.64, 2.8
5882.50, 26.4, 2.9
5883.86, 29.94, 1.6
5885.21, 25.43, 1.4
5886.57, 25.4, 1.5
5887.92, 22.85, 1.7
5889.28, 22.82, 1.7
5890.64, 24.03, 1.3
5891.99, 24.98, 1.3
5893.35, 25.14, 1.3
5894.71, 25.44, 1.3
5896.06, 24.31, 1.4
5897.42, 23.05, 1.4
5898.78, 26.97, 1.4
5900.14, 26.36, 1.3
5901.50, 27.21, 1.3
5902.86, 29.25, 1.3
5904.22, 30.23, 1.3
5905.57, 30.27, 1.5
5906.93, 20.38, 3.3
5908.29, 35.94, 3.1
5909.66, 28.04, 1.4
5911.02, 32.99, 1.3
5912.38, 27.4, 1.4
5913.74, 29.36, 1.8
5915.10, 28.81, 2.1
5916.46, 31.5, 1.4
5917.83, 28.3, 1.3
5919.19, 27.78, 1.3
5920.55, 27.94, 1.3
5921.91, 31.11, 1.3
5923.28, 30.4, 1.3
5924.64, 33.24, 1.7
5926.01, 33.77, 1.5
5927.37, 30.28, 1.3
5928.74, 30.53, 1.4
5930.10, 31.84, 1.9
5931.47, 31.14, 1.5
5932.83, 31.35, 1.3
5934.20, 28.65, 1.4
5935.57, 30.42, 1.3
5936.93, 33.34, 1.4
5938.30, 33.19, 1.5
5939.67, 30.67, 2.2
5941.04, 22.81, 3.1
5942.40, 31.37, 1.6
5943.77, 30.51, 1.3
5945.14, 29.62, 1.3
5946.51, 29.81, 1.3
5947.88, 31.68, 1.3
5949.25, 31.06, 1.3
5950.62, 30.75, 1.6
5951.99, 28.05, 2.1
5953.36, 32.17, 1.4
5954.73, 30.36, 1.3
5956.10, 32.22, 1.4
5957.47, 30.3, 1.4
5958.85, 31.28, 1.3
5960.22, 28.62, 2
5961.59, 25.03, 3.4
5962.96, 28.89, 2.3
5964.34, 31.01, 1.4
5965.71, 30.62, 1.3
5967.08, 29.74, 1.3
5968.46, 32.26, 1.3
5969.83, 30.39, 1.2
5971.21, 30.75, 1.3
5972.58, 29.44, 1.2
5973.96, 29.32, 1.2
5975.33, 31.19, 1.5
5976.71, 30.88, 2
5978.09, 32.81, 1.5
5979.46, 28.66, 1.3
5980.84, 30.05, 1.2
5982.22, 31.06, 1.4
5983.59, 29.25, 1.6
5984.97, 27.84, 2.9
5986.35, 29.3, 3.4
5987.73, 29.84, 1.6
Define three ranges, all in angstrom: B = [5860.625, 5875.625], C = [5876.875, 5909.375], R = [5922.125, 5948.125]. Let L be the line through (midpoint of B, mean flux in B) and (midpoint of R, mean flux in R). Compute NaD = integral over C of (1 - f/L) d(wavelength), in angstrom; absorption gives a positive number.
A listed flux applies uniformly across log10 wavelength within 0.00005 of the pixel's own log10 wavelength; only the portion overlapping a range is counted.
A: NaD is 4.49 angstrom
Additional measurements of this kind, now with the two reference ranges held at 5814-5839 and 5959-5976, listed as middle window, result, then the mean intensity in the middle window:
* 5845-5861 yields 0.57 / 31.2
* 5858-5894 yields 4.10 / 28.2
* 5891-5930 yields 3.07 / 28.6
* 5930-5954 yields -0.03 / 30.4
